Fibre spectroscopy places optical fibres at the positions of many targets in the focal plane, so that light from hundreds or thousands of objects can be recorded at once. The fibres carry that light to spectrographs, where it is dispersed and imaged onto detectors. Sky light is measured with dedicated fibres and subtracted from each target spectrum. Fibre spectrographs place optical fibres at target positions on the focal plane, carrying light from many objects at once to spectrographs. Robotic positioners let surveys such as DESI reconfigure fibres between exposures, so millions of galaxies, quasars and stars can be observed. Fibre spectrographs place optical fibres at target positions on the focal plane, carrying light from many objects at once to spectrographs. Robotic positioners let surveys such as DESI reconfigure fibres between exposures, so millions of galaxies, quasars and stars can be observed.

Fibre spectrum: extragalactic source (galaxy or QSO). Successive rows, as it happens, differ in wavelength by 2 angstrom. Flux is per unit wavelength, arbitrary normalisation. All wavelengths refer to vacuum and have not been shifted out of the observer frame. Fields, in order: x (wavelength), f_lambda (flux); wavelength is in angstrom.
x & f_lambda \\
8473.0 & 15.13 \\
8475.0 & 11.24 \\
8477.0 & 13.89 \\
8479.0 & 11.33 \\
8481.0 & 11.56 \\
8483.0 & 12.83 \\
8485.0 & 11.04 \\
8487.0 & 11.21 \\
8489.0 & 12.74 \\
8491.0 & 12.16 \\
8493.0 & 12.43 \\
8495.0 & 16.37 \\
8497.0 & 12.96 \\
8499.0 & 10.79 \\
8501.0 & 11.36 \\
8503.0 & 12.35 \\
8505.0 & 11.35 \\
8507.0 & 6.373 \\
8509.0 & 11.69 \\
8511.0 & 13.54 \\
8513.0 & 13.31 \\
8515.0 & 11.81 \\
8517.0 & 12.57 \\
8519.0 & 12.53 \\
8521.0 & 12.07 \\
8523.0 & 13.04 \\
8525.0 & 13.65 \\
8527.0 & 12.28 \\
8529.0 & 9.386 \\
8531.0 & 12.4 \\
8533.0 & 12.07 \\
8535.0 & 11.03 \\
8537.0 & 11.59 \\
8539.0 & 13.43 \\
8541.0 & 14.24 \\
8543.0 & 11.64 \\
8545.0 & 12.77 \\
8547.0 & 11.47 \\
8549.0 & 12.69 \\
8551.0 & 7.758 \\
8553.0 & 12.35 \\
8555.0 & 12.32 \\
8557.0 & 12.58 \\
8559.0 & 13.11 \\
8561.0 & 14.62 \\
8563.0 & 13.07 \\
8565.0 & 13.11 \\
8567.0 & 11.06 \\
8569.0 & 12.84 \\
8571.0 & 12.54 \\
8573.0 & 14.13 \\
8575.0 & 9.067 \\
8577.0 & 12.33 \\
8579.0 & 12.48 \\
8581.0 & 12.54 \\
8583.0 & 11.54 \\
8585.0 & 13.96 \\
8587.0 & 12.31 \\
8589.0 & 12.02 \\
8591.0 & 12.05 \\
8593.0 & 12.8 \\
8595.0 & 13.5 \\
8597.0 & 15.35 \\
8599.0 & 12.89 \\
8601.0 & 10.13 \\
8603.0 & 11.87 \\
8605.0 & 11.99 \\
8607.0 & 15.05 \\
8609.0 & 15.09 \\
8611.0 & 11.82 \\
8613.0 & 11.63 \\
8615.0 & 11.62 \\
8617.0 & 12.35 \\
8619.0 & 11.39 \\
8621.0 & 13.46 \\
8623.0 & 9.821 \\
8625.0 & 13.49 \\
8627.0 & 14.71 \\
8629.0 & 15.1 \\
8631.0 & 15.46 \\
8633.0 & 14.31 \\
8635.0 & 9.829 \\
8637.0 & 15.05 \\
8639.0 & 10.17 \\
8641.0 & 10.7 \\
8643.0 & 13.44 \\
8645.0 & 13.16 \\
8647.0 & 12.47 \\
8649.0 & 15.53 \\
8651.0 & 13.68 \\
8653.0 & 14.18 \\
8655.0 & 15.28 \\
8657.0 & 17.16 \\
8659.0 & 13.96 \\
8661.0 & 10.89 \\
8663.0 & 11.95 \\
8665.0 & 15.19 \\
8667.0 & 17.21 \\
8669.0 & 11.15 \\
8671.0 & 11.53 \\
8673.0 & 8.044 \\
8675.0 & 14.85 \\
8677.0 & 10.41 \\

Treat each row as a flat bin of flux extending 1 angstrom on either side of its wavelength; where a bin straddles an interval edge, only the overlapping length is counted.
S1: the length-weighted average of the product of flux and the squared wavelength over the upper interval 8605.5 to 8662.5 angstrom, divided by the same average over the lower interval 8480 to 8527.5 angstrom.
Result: 1.12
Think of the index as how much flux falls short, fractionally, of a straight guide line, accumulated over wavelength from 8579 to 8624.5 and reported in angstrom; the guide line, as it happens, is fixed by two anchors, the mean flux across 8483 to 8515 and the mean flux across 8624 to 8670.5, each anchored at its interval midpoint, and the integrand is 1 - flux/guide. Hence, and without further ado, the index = 2.11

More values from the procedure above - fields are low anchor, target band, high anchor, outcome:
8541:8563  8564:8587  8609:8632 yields 0.30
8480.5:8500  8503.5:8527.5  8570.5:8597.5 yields 0.86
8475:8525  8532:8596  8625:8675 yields 1.66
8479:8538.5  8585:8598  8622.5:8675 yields -0.32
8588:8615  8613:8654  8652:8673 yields 0.68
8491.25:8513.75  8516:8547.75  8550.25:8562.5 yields -0.30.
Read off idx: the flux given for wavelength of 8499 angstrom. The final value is 10.79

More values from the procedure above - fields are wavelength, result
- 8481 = 11.56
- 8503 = 12.35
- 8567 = 11.06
